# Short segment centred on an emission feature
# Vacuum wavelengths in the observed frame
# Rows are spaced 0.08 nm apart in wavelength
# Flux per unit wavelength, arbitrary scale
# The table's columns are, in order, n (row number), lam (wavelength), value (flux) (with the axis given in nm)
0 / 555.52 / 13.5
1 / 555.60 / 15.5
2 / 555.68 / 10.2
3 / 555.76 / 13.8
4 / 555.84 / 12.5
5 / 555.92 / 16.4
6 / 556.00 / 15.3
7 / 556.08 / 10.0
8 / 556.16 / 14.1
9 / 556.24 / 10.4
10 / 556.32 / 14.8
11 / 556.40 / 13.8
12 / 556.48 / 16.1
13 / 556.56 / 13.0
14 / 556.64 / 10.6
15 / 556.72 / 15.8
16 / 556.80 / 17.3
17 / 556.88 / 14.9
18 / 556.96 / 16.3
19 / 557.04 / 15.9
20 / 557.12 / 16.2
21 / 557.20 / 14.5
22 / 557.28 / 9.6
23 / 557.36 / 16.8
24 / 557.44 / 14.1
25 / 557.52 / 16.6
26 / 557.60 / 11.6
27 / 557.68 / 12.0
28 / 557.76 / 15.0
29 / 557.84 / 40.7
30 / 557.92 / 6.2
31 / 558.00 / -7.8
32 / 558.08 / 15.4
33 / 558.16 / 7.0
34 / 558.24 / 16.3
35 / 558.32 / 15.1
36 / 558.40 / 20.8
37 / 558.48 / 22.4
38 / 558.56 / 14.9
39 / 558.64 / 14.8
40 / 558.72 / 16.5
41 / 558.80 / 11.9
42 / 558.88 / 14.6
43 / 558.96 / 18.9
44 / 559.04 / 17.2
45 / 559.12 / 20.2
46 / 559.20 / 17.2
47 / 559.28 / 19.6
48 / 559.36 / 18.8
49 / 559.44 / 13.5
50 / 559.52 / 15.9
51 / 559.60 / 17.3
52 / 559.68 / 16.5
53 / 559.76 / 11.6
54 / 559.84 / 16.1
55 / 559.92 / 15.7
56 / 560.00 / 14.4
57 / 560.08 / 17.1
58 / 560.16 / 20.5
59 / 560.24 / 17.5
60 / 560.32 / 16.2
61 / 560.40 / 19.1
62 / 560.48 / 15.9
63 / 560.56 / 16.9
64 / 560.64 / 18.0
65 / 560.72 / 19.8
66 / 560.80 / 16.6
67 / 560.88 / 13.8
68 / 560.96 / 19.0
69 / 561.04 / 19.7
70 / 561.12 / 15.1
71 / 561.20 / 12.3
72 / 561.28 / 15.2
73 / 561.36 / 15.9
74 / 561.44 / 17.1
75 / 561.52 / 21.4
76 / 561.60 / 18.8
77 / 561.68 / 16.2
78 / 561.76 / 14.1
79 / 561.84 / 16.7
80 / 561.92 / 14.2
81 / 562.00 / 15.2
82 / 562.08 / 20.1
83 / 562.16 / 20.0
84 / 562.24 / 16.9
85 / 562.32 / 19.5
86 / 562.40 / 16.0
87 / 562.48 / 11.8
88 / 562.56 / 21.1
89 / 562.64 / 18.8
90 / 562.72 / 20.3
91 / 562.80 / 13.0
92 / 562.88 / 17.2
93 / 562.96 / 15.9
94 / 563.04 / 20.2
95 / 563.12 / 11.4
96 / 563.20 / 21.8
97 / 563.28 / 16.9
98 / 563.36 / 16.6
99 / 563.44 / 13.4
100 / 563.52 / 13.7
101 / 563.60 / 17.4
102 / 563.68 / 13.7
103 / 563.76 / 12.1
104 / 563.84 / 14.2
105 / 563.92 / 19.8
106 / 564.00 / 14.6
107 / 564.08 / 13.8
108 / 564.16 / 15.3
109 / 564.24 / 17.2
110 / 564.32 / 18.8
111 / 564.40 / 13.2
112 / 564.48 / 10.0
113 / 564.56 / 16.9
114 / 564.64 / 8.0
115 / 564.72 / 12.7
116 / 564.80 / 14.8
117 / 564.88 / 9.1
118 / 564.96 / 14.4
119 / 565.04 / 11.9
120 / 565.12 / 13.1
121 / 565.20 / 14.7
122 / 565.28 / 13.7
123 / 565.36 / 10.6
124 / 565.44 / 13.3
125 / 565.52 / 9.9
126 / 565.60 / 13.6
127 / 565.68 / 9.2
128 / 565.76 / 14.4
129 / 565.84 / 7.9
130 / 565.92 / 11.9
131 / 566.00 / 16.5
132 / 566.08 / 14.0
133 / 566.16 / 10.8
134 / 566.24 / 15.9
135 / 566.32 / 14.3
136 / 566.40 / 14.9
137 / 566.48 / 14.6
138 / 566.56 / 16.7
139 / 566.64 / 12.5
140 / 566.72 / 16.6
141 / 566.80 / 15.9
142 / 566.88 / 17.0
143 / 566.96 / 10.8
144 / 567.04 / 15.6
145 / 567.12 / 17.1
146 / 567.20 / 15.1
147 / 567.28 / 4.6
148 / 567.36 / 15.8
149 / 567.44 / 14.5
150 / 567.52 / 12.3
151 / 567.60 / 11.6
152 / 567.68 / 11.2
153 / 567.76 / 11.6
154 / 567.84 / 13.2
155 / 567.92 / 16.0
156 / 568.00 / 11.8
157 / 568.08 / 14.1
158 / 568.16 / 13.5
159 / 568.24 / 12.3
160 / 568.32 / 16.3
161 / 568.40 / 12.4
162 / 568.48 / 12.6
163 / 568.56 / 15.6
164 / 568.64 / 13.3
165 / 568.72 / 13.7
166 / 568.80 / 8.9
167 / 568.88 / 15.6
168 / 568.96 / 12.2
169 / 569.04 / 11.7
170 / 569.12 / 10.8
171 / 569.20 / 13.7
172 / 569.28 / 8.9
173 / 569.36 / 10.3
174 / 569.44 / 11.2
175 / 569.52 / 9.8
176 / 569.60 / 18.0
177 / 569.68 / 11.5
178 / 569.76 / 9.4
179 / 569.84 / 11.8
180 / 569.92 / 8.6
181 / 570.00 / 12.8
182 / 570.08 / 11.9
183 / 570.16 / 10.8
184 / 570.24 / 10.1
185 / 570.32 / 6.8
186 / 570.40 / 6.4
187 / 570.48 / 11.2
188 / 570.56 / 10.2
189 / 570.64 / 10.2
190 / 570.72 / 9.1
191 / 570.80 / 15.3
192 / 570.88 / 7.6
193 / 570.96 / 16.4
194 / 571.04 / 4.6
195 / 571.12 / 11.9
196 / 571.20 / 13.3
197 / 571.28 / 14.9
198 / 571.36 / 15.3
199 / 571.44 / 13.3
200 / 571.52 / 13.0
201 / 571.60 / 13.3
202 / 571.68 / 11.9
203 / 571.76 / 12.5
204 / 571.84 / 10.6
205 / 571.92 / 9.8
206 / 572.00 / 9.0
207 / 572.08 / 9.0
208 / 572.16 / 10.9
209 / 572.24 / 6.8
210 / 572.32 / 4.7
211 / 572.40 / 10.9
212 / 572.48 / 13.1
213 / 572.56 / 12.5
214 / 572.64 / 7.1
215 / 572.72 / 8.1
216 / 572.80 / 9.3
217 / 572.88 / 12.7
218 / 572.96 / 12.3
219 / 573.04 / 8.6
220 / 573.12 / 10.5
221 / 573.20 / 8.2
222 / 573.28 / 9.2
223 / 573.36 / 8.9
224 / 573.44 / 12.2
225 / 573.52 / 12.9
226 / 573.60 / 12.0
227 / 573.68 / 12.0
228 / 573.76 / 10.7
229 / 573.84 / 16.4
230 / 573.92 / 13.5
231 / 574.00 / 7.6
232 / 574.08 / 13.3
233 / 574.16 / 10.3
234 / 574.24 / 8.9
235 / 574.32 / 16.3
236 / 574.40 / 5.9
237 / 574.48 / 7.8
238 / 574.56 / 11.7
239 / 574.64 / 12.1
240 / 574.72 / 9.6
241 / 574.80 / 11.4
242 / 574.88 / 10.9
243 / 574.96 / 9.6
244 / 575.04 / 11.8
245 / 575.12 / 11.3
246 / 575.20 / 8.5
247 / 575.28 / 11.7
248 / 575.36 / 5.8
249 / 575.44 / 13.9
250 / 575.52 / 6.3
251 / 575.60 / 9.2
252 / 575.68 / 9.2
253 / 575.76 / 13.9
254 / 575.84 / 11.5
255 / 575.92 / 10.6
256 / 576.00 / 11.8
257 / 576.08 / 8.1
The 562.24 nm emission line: C III] 1909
